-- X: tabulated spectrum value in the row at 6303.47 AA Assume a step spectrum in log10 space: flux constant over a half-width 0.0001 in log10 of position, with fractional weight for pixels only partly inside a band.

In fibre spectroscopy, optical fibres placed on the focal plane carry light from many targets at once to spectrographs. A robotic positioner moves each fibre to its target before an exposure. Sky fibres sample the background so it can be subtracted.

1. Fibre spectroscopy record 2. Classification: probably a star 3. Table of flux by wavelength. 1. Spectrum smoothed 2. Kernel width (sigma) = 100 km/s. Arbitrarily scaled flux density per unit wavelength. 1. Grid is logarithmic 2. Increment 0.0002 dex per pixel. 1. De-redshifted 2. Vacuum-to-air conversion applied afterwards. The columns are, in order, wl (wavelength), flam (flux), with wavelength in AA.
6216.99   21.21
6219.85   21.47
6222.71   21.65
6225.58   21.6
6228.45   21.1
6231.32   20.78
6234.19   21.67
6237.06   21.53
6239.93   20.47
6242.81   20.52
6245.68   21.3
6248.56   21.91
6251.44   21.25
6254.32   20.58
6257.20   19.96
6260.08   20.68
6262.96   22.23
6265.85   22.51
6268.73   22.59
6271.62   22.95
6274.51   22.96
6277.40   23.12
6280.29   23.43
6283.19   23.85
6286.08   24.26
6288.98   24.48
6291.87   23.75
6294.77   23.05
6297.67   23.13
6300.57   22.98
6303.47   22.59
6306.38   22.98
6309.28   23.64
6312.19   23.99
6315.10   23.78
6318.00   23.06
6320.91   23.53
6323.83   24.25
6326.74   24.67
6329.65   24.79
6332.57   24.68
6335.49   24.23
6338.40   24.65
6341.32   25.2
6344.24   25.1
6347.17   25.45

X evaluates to 22.59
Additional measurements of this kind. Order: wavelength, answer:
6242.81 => 20.52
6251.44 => 21.25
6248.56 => 21.91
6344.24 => 25.1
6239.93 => 20.47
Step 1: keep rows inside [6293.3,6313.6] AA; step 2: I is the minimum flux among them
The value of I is 22.59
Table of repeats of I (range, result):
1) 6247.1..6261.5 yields 19.96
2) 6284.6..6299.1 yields 23.05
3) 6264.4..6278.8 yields 22.51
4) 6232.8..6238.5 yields 21.53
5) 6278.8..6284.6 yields 23.43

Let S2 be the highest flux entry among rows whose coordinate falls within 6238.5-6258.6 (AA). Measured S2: 21.91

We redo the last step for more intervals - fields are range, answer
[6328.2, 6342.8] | 25.2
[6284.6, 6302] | 24.48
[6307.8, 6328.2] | 24.67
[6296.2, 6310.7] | 23.64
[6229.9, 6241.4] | 21.67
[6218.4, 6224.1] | 21.65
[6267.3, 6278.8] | 23.12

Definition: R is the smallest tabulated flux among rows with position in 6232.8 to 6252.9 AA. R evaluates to 20.47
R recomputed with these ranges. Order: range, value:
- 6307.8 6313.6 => 23.64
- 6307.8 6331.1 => 23.06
